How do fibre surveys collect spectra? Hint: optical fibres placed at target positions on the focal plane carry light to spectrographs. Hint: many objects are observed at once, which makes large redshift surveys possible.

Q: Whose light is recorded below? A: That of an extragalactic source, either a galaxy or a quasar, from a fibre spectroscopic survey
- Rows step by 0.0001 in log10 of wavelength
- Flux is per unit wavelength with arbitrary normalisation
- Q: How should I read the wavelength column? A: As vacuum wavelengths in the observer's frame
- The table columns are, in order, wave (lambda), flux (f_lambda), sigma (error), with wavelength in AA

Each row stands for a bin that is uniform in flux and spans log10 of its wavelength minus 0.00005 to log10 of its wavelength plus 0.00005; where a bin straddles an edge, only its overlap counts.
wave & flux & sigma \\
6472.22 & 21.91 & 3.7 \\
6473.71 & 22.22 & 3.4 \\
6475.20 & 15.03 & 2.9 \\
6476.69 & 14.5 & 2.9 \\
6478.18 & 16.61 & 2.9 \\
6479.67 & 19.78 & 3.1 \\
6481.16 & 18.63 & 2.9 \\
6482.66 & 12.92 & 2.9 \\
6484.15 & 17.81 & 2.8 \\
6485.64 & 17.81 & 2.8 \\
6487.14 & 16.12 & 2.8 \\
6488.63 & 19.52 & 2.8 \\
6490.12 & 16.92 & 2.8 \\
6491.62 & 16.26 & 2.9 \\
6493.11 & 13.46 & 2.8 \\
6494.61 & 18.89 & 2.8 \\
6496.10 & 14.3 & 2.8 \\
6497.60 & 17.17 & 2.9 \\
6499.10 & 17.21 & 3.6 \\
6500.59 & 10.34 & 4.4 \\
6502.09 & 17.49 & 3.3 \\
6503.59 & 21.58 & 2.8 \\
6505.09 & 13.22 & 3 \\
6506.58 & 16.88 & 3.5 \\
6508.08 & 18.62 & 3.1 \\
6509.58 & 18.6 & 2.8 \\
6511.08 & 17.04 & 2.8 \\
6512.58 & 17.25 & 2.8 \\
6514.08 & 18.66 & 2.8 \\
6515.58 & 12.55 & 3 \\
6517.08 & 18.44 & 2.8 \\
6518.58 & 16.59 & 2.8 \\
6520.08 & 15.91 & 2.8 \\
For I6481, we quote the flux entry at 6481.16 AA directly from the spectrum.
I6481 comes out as 18.63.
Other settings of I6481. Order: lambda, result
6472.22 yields 21.91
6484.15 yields 17.81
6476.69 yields 14.5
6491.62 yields 16.26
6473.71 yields 22.22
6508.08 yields 18.62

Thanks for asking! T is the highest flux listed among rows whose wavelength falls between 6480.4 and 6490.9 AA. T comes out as 19.52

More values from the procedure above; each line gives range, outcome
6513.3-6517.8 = 18.66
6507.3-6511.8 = 18.62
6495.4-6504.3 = 21.58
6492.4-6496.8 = 18.89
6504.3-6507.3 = 16.88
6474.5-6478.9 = 16.61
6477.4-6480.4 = 19.78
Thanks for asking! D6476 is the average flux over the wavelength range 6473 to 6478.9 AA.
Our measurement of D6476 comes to 17.1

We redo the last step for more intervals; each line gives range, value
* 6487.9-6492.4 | 17.5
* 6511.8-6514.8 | 17.9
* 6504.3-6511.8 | 16.9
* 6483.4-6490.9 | 17.6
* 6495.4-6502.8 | 15.3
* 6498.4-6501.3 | 13.8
